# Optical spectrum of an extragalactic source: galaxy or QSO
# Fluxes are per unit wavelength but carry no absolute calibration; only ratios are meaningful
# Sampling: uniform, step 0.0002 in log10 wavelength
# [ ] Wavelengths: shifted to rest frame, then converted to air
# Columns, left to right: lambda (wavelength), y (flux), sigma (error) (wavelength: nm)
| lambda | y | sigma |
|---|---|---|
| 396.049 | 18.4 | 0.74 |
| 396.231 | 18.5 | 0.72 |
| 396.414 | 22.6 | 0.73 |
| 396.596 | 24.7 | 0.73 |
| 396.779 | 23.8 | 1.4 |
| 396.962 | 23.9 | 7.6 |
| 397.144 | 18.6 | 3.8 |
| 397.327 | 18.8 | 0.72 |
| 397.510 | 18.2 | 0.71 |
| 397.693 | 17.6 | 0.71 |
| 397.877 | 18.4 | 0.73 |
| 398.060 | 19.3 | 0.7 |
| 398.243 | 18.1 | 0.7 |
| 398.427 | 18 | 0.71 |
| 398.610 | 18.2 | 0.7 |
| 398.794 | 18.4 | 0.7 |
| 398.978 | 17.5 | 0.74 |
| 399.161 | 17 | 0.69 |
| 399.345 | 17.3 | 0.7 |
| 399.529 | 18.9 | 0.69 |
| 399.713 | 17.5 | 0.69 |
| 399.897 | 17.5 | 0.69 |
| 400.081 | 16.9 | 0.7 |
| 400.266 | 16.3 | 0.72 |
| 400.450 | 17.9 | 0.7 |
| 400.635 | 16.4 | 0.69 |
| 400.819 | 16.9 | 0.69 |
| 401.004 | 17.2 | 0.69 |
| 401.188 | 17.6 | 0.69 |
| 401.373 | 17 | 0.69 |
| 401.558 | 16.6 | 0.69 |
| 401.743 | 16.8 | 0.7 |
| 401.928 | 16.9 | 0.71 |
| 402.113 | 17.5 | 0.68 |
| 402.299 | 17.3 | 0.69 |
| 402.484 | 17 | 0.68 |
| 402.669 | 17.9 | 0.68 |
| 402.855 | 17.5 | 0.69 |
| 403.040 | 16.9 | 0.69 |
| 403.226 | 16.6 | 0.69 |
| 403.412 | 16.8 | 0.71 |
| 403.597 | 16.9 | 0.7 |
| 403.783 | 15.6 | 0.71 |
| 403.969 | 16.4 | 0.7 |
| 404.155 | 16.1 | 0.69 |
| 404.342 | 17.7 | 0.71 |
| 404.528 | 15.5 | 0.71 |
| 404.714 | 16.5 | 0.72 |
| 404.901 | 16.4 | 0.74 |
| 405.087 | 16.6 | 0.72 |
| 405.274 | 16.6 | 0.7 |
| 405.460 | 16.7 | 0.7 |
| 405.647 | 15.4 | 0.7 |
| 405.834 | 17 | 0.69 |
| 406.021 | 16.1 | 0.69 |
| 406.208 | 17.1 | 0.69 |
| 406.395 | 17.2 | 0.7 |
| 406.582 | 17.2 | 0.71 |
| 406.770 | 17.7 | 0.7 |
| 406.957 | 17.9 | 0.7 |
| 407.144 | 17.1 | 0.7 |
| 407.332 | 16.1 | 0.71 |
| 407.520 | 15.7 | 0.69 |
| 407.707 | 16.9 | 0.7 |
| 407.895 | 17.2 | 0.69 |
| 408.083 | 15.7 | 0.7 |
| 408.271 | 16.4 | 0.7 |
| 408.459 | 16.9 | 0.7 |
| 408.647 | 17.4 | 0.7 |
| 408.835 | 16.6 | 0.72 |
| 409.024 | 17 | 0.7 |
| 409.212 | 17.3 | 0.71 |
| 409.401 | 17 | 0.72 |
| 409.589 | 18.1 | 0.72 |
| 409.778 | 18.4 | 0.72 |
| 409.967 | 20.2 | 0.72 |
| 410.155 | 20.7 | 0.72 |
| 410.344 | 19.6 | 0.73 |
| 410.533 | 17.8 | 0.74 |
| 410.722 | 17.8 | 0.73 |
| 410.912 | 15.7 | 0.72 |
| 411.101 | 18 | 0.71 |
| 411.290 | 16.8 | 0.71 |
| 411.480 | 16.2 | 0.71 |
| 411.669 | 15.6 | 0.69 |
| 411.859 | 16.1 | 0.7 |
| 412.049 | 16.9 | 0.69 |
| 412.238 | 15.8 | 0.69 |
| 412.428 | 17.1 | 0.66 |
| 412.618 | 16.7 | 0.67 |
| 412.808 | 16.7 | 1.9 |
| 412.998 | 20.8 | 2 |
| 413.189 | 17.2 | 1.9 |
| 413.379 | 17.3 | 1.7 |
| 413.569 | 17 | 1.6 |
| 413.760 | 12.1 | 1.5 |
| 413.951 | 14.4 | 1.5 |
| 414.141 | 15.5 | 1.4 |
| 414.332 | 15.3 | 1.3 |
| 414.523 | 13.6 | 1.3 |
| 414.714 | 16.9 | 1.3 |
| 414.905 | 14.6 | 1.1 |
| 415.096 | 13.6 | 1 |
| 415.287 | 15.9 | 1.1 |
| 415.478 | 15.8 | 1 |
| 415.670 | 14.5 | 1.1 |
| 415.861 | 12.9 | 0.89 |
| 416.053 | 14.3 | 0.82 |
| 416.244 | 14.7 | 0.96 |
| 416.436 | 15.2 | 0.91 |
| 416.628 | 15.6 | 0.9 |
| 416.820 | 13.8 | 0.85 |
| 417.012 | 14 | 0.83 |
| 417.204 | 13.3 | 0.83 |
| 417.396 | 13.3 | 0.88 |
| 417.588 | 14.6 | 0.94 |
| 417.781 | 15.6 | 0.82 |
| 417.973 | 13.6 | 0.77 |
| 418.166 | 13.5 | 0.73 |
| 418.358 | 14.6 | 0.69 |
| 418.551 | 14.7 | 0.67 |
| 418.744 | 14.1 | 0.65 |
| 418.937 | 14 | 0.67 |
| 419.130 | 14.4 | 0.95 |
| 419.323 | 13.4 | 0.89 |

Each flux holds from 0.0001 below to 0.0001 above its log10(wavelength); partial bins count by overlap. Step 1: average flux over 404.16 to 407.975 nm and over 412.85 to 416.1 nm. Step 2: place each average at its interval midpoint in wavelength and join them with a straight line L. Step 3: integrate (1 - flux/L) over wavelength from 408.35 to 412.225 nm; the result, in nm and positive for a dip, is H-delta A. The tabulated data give -0.34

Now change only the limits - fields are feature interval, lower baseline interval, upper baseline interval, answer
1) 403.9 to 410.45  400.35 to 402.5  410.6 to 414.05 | -0.11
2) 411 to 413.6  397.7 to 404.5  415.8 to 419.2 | -0.31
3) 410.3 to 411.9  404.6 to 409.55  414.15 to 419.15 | -0.12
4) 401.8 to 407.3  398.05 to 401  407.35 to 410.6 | 0.23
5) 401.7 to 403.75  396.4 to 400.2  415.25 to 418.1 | 0.10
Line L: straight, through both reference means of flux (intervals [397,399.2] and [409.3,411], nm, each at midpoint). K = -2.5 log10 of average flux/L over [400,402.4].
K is 0.08 mag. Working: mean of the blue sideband 18.3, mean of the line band 17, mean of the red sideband 18.4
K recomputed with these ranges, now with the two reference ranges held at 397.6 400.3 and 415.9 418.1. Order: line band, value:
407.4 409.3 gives -0.05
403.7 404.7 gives 0.03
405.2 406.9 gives -0.02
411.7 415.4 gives -0.07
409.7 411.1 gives -0.19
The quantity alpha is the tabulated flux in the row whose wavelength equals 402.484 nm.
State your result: 17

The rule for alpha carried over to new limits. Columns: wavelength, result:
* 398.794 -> 18.4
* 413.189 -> 17.2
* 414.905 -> 14.6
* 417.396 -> 13.3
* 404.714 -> 16.5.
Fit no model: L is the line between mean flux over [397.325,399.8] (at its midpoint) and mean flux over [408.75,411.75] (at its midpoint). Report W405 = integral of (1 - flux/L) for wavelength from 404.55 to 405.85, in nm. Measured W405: 0.11 nm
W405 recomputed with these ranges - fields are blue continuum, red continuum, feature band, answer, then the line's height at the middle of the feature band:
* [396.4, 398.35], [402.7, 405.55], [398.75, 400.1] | 0.11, 19.2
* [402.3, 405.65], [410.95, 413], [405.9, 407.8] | -0.02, 16.7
